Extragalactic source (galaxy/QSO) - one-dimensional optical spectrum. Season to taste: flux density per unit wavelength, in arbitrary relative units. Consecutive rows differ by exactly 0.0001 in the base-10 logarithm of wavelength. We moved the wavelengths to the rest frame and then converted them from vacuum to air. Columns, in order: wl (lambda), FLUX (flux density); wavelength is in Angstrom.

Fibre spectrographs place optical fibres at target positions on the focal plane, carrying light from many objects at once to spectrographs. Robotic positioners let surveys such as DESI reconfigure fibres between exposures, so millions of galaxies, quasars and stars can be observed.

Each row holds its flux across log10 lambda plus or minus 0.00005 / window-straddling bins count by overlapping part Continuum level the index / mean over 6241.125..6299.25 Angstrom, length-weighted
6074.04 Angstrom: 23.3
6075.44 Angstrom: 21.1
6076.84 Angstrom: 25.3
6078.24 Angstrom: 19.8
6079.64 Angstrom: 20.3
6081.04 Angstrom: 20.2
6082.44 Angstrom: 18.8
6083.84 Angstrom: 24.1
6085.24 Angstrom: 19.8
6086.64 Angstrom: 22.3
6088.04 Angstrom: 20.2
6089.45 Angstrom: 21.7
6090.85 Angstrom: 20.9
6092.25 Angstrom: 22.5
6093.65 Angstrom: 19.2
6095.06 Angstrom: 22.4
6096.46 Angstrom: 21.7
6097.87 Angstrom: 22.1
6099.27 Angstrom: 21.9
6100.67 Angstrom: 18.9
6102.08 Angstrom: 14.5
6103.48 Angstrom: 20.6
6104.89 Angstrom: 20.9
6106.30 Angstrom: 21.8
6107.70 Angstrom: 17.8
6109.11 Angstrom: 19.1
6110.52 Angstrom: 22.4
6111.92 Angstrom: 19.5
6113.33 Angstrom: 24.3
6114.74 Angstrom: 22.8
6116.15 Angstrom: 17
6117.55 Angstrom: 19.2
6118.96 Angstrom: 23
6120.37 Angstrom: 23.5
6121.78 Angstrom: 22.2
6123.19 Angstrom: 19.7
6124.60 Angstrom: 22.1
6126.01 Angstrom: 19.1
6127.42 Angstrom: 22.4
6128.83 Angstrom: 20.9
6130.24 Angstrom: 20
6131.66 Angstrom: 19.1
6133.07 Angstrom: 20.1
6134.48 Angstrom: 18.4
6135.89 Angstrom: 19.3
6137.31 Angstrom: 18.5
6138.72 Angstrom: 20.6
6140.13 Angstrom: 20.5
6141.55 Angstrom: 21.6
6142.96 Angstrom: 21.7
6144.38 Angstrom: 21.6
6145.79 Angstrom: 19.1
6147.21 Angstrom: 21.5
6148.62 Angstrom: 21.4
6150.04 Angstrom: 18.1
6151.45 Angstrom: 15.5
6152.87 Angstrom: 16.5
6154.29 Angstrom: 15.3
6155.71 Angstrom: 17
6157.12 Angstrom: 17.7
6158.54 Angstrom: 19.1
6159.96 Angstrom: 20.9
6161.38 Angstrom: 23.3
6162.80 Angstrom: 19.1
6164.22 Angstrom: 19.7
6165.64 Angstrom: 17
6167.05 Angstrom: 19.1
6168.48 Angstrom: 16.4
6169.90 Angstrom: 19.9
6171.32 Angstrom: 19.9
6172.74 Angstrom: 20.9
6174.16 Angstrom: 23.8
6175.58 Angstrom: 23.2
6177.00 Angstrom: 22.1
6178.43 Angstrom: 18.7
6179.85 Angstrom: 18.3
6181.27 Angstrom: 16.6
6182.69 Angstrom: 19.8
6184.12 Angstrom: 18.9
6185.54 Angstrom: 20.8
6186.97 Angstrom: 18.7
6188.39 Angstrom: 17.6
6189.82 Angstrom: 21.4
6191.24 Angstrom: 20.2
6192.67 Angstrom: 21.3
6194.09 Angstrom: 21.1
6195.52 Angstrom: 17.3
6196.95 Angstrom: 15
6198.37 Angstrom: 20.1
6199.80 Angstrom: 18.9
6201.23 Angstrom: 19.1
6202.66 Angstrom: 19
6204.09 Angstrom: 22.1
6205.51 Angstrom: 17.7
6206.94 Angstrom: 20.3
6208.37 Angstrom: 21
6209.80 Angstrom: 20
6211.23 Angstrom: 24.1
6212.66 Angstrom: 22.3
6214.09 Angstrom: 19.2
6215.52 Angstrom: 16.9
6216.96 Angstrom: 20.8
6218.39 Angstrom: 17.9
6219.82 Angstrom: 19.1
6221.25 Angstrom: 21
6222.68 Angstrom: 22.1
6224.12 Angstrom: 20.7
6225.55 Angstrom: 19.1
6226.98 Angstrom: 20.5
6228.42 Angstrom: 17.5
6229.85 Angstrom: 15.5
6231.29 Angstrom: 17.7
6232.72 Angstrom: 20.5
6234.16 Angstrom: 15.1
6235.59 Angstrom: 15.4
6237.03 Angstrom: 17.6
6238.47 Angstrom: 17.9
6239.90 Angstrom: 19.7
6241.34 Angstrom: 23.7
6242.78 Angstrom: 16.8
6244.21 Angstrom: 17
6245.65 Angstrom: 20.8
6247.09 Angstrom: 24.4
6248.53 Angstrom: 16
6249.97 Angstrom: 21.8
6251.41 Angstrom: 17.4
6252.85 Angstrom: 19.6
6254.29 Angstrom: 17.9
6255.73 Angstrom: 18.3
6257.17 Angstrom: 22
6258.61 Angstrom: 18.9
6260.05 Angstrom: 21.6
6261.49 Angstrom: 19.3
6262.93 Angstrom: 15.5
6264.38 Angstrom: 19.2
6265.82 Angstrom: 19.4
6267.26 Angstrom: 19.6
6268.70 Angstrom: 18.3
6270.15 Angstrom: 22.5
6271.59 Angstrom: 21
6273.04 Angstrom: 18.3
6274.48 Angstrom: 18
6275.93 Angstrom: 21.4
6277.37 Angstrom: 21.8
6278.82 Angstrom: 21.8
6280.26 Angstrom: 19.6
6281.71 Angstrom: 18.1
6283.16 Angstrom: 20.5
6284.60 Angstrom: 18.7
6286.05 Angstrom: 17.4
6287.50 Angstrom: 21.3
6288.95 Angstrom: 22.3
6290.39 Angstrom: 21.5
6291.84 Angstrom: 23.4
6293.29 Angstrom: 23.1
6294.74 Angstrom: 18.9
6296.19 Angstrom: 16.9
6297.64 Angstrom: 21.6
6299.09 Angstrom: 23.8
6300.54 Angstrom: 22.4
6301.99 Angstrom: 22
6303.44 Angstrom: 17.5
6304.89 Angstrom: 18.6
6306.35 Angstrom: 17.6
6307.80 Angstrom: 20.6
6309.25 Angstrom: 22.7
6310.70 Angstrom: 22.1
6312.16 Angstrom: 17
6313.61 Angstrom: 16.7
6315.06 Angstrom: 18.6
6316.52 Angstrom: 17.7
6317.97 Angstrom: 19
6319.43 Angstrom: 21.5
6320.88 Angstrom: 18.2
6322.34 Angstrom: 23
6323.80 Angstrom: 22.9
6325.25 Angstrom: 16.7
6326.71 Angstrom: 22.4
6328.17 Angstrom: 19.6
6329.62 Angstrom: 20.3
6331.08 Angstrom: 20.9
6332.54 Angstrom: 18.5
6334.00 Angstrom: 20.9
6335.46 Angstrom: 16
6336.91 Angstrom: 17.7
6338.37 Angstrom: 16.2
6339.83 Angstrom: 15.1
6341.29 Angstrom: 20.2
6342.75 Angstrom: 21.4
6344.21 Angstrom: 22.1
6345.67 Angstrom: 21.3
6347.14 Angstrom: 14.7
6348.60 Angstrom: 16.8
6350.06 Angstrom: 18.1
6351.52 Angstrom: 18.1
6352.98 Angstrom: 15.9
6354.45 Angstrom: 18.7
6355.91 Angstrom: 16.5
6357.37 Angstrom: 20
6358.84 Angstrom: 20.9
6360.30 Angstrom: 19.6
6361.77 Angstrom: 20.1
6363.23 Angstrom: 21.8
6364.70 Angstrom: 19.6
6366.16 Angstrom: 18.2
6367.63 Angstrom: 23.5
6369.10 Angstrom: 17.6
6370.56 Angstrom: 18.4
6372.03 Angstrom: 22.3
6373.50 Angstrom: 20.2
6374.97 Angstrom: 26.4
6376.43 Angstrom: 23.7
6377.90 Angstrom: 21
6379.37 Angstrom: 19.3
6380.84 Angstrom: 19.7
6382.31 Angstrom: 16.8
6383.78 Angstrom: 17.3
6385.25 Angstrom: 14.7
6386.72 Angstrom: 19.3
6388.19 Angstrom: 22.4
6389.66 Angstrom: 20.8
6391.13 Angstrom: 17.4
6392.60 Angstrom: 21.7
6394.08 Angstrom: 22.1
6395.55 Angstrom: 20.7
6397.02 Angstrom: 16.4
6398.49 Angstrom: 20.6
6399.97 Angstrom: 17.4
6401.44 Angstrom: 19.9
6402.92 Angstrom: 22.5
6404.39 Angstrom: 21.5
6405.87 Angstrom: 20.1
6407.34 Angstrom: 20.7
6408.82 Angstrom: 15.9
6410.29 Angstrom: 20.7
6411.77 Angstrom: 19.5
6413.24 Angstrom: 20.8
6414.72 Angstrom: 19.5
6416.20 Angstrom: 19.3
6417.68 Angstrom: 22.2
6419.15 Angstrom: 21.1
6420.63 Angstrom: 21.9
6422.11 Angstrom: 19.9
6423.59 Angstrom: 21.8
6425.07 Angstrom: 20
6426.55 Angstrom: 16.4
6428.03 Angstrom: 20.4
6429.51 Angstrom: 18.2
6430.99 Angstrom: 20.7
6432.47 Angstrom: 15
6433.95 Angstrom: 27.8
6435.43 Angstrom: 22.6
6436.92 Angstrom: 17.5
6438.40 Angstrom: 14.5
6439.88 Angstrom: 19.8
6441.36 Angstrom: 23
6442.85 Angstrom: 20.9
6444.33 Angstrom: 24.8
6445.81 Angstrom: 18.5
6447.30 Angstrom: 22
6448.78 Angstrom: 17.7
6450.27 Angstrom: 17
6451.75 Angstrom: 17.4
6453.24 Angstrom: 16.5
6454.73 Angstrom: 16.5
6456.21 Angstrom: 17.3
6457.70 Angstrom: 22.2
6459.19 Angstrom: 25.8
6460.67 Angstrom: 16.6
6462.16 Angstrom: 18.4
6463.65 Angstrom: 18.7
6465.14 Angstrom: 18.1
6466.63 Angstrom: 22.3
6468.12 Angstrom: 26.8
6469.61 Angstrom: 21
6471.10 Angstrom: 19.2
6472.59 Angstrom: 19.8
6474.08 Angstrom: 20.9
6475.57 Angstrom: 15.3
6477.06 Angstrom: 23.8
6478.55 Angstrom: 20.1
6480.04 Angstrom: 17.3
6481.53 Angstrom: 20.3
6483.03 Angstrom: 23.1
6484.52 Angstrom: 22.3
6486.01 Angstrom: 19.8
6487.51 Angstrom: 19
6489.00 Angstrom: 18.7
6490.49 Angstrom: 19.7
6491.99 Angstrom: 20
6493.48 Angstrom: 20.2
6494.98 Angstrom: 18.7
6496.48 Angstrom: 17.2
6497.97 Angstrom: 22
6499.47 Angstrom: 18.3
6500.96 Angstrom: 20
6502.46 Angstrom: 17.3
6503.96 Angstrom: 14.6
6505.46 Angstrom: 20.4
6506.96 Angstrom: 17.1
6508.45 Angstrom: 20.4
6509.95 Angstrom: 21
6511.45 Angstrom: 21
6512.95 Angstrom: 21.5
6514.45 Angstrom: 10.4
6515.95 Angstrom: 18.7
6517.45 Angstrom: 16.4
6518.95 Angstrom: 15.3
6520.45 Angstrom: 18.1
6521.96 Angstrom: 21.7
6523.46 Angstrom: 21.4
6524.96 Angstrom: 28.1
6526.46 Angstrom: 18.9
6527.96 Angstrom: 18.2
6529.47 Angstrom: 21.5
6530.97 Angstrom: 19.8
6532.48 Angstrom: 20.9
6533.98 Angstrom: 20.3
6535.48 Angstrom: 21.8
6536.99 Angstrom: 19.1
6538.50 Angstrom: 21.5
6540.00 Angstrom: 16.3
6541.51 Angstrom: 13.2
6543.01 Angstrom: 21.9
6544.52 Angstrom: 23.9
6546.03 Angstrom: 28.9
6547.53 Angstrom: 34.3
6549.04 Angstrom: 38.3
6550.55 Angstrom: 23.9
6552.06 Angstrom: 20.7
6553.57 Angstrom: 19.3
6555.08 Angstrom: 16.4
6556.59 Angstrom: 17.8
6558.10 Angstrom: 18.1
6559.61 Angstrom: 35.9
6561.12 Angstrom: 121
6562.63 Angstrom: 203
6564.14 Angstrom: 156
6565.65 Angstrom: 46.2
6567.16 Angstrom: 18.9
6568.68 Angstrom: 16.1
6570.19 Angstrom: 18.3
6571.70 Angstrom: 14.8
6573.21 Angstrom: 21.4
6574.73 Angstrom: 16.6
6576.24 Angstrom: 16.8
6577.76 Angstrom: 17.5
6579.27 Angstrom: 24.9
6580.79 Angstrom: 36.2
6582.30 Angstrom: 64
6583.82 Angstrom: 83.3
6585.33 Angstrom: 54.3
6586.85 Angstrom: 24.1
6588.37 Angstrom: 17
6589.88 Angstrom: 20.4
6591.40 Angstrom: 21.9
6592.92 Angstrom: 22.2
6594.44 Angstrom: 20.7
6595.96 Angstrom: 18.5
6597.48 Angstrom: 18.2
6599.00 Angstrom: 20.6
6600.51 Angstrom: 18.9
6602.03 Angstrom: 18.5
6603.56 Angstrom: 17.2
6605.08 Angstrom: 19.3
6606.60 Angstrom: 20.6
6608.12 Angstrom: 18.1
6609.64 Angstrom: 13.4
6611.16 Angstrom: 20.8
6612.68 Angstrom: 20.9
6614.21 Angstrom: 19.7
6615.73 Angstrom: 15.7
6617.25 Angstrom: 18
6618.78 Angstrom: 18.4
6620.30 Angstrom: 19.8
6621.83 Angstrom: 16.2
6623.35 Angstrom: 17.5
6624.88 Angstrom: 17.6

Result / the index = 19.9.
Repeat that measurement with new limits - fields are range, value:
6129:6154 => 19.6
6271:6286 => 19.8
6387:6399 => 20.2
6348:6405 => 19.7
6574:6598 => 29.9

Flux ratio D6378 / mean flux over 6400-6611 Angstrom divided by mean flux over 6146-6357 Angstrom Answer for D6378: 1.3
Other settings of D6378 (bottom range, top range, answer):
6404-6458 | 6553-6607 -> 1.86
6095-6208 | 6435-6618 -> 1.26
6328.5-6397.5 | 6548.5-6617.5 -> 1.71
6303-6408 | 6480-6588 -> 1.47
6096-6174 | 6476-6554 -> 1.03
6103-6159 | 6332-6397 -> 0.97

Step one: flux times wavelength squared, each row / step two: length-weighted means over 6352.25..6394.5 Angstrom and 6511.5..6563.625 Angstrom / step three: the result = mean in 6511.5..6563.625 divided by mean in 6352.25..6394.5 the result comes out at 1.60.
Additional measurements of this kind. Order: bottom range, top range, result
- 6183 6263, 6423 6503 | 1.10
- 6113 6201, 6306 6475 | 1.07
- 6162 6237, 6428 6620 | 1.41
